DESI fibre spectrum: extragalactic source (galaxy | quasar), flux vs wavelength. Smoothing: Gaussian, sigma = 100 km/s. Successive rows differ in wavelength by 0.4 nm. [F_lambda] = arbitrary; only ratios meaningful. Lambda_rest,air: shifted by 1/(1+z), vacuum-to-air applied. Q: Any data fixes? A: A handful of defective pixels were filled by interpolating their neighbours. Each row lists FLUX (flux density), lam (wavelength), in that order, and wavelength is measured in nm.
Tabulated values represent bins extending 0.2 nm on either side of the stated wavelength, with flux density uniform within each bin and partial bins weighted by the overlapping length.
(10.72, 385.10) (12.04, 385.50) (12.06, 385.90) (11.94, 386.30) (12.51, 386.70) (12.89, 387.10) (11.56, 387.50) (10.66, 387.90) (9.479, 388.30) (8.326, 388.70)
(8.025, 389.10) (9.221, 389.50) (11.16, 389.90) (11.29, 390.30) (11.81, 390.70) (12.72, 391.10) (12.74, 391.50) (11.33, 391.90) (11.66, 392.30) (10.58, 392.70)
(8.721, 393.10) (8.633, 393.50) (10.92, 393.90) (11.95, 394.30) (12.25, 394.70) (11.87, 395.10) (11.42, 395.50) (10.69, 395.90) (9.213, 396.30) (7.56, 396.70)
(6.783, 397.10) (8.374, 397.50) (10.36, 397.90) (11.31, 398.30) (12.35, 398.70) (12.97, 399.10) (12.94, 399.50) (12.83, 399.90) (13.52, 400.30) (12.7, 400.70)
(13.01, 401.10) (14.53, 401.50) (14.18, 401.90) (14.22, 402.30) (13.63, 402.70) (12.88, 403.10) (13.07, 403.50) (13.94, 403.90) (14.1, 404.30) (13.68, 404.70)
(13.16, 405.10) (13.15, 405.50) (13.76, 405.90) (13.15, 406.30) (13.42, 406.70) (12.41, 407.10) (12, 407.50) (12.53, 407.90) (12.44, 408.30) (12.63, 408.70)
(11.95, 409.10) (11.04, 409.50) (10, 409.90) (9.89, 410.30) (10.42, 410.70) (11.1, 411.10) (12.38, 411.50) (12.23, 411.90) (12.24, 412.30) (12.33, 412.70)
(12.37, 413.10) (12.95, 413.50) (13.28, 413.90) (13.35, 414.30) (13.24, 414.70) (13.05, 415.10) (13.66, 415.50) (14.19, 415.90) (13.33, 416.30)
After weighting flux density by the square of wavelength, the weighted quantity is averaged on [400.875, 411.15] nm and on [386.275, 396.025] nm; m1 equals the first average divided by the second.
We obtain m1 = 1.25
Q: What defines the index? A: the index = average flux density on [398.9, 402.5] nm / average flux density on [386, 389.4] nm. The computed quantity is 1.26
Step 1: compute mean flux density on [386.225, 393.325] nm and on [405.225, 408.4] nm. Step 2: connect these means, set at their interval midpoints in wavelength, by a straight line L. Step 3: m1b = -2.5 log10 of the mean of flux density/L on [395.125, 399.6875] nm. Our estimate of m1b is 0.135 mag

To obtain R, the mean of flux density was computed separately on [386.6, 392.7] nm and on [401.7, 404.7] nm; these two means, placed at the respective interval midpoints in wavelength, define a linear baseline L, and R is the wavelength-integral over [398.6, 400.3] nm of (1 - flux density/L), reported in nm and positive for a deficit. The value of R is 0.01 nm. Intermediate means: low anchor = 11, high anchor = 13.7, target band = 12.9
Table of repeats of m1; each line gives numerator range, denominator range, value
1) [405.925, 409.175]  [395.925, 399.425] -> 1.33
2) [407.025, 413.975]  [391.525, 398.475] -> 1.25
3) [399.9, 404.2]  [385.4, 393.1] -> 1.30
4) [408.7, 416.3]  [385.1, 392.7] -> 1.24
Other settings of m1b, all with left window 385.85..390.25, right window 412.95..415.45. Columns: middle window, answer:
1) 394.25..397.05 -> 0.094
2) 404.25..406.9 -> -0.098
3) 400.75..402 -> -0.155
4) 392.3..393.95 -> 0.136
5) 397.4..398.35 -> 0.162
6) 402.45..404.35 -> -0.119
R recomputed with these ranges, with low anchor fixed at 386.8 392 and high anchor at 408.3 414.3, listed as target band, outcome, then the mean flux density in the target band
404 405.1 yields -0.21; 13.8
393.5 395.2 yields -0.04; 11.4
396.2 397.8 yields 0.45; 8.05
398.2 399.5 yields -0.13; 12.4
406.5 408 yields -0.12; 12.6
